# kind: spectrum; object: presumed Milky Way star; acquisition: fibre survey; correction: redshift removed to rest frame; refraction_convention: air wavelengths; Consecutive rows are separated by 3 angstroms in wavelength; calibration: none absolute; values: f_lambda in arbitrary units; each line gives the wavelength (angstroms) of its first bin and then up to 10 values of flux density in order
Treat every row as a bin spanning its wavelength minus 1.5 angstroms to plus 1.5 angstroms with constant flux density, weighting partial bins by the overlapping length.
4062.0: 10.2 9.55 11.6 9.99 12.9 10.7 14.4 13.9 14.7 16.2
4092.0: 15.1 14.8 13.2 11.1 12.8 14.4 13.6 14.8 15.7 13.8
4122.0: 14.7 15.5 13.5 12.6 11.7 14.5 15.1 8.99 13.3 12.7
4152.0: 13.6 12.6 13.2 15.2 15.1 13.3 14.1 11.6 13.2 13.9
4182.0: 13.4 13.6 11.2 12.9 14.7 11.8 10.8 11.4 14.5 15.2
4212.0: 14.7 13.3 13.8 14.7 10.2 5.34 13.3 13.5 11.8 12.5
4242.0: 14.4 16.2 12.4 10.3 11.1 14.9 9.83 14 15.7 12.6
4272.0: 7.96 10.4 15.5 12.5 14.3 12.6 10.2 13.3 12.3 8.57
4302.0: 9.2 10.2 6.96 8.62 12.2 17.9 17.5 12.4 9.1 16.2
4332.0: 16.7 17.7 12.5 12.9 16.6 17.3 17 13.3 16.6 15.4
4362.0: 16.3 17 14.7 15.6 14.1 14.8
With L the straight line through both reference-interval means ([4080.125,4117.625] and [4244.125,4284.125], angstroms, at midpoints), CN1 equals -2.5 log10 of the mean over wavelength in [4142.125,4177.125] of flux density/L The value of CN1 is 0.037 mag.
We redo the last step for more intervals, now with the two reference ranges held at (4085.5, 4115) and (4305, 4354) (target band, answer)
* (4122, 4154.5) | 0.07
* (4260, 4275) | 0.16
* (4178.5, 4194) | 0.07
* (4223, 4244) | 0.19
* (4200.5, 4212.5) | 0.03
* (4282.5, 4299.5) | 0.16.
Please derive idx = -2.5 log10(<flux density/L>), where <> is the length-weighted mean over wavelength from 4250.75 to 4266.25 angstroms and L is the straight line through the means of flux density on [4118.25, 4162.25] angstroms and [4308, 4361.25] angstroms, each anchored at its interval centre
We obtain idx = 0.12 mag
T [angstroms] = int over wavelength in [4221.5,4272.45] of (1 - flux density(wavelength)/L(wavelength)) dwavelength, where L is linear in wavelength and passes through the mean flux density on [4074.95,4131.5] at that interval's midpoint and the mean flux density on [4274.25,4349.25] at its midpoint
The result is 4.0 angstroms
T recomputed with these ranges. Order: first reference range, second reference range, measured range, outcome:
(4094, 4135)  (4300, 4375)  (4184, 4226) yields 2.83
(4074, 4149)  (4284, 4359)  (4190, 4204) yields 1.24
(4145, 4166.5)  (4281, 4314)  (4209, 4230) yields 0.10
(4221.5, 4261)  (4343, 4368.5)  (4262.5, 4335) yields 8.30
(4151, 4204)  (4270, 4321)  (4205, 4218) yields -1.68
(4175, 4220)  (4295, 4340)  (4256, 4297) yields 0.74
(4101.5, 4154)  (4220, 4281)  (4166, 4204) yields 0.60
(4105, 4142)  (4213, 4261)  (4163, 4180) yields -0.14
